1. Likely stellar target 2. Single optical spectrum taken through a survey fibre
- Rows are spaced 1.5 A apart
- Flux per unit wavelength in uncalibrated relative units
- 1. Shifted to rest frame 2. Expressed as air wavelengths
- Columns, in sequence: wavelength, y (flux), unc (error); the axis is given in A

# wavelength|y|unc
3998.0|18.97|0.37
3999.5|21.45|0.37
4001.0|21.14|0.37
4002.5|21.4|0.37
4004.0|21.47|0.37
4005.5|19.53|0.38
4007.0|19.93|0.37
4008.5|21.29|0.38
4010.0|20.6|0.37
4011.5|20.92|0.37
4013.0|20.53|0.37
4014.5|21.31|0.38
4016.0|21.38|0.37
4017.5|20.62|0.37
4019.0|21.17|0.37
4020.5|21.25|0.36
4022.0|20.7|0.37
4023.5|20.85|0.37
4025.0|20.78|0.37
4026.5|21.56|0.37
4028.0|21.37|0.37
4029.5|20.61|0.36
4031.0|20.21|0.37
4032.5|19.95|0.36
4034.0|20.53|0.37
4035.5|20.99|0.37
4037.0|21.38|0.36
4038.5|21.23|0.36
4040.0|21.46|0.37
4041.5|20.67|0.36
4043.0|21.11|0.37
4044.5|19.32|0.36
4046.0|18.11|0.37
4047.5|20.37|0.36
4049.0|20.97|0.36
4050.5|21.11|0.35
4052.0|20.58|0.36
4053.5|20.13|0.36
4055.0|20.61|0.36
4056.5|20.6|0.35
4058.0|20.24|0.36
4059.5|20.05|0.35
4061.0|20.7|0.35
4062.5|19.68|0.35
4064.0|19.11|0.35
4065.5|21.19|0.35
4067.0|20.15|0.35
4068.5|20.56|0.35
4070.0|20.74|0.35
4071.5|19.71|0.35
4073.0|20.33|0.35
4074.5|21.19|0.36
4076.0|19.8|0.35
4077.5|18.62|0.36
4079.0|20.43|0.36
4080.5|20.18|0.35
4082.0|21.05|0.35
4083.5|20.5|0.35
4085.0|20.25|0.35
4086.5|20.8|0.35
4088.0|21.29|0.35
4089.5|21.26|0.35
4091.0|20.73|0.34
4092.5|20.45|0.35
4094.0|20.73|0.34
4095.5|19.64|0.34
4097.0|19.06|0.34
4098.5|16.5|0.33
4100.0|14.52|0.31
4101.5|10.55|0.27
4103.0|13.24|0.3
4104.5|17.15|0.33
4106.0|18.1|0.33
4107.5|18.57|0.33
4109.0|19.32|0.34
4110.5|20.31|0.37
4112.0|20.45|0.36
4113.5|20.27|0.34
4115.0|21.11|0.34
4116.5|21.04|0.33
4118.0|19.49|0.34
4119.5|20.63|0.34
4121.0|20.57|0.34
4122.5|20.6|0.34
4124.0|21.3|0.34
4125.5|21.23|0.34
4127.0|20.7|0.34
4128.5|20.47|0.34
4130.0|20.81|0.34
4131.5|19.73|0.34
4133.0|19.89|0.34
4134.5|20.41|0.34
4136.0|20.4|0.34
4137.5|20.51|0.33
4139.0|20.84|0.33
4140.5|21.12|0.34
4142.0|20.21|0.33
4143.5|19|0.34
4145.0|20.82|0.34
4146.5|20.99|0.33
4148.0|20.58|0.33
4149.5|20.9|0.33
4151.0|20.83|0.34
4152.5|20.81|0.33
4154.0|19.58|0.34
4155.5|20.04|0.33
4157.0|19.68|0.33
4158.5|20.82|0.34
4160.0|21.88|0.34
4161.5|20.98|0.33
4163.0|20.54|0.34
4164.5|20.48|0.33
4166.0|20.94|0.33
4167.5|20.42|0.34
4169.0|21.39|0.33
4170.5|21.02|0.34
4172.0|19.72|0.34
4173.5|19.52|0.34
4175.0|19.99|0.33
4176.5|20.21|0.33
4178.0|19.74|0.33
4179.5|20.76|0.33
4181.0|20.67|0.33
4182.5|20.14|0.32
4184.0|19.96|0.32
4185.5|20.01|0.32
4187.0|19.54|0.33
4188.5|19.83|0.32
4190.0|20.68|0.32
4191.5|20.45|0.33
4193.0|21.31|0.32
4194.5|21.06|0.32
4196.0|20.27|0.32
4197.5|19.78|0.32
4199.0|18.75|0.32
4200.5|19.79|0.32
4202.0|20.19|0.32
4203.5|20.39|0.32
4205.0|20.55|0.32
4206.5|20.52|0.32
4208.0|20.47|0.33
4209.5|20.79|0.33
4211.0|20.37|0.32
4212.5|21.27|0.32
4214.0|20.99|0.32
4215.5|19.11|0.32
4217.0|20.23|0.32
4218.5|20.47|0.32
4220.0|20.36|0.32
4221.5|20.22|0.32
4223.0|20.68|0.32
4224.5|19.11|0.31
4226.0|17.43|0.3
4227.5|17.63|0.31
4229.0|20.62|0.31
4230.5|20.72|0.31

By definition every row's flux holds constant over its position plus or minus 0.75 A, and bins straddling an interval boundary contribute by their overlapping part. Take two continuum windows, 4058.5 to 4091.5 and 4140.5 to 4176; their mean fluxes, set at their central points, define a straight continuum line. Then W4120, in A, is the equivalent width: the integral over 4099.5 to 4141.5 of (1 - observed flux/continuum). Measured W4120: 2.1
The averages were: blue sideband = 20.4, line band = 19.4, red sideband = 20.5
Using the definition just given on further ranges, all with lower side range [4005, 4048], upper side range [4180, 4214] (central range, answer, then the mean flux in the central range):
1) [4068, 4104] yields 2.3 A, 19.2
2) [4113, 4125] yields -0.1 A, 20.6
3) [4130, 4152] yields 0.0 A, 20.5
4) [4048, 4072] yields 0.3 A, 20.4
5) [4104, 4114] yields 0.6 A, 19.2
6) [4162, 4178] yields 0.0 A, 20.4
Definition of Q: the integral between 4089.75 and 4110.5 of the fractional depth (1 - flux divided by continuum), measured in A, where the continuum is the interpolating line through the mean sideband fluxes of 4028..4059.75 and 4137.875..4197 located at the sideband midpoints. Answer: 2.8 A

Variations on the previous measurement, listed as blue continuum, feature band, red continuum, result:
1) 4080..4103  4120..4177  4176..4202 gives -2.49 A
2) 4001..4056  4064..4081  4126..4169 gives 0.36 A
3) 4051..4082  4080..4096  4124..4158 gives -0.26 A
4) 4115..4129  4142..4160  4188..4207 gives 0.10 A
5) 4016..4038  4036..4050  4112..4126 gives 0.21 A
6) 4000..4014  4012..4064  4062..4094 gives -0.04 A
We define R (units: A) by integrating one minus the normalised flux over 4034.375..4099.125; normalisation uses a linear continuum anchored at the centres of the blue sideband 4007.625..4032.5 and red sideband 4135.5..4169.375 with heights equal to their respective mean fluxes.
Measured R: 1.5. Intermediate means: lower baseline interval 20.9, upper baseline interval 20.6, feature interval 20.3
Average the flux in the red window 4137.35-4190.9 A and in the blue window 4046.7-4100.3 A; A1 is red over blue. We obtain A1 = 1.01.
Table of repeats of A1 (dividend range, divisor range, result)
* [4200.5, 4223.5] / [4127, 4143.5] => 1.00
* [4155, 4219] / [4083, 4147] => 1.04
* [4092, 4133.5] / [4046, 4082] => 0.94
